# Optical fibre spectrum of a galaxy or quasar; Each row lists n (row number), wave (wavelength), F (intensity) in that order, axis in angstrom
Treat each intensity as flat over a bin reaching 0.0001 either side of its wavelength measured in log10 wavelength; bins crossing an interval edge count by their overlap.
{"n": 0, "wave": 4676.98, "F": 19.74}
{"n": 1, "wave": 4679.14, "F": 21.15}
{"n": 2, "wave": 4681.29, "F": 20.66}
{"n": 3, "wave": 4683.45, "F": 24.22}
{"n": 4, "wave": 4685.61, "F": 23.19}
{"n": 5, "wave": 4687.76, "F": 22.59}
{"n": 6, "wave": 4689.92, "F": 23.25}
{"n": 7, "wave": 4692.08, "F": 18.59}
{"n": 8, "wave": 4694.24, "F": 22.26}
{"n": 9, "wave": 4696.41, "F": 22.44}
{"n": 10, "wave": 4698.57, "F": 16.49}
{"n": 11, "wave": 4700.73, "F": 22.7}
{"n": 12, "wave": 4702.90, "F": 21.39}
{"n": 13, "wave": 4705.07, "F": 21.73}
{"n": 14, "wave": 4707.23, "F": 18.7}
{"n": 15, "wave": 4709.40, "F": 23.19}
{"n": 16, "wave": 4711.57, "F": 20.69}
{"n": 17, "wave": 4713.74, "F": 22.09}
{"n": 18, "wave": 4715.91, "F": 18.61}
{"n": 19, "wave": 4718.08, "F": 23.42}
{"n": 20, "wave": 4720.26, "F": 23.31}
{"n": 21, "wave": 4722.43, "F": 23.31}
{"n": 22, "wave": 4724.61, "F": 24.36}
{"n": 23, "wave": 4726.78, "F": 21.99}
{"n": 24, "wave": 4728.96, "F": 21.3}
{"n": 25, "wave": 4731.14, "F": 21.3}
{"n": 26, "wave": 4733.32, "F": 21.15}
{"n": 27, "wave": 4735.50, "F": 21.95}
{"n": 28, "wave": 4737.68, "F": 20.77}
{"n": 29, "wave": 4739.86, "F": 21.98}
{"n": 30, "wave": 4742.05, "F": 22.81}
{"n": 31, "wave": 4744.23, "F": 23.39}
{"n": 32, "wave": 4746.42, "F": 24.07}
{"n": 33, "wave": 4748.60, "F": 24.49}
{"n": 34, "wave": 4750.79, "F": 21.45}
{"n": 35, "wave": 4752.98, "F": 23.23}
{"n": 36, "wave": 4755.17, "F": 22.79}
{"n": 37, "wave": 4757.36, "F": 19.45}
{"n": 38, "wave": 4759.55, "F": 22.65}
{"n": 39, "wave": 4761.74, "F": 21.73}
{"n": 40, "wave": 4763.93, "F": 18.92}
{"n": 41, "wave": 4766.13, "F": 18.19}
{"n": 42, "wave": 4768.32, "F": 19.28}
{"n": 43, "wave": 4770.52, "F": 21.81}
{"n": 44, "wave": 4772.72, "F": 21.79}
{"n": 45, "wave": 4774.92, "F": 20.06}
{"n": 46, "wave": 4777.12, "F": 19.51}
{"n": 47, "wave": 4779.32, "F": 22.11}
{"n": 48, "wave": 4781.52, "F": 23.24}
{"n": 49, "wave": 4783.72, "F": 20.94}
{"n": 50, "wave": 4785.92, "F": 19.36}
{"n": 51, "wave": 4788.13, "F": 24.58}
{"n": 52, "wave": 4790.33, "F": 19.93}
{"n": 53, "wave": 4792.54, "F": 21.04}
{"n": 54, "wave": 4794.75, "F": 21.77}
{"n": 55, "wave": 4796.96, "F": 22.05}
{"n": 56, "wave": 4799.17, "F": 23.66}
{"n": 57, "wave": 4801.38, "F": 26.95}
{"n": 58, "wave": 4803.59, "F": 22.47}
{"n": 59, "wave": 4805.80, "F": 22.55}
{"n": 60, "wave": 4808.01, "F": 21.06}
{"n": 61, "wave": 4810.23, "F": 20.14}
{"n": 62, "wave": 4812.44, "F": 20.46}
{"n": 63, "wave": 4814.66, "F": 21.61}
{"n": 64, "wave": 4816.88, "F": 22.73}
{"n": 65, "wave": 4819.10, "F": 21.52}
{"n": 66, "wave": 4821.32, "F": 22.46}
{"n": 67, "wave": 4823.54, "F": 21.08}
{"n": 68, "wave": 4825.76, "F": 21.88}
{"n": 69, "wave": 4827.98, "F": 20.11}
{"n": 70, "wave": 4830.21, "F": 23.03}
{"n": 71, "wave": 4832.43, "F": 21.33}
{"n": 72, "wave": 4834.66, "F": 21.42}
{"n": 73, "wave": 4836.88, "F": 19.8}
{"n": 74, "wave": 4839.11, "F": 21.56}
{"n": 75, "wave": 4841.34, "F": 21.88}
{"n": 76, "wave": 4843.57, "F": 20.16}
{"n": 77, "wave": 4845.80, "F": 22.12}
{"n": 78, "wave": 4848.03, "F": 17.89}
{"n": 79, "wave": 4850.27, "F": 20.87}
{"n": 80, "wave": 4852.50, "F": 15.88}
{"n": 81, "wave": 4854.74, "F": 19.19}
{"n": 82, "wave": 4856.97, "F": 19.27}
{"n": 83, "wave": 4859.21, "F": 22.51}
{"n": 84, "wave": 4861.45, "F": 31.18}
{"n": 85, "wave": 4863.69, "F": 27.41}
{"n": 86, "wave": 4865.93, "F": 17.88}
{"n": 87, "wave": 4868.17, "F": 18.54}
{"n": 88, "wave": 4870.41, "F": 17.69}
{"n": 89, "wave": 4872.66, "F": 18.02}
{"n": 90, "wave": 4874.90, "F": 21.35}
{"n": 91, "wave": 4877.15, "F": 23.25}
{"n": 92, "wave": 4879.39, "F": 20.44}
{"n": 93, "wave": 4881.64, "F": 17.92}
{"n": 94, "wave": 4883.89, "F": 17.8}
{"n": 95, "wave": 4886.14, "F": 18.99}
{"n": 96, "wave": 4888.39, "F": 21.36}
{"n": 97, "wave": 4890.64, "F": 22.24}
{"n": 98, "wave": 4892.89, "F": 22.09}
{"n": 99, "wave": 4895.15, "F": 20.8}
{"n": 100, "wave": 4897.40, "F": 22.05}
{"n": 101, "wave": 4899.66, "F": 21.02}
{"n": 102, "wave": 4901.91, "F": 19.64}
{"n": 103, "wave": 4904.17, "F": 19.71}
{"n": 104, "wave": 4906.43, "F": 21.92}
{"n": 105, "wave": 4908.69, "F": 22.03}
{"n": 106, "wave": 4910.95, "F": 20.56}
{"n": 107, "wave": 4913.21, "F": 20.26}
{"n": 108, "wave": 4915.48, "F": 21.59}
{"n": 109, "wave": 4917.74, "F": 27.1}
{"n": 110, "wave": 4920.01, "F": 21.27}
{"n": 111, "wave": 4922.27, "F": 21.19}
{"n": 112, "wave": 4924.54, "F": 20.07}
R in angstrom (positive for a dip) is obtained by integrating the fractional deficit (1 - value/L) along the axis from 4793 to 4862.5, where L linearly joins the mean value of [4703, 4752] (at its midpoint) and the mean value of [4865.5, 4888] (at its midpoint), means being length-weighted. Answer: -4.8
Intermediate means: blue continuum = 22.1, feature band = 21.6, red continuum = 19.3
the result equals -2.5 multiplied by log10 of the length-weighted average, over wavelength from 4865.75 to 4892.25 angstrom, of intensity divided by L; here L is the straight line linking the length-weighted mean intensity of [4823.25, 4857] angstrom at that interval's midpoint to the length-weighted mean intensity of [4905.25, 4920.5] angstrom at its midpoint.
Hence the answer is 0.09 mag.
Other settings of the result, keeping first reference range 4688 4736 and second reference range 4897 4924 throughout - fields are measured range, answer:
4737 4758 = -0.05 mag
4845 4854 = 0.13 mag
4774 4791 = 0.01 mag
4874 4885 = 0.07 mag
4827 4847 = 0.01 mag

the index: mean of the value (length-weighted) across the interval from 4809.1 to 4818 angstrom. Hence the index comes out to 21.2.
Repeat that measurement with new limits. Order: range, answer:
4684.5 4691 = 23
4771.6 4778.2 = 20.4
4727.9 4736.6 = 21.4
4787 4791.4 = 22.3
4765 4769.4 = 18.7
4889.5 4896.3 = 21.7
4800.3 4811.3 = 22.6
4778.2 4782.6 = 22.7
